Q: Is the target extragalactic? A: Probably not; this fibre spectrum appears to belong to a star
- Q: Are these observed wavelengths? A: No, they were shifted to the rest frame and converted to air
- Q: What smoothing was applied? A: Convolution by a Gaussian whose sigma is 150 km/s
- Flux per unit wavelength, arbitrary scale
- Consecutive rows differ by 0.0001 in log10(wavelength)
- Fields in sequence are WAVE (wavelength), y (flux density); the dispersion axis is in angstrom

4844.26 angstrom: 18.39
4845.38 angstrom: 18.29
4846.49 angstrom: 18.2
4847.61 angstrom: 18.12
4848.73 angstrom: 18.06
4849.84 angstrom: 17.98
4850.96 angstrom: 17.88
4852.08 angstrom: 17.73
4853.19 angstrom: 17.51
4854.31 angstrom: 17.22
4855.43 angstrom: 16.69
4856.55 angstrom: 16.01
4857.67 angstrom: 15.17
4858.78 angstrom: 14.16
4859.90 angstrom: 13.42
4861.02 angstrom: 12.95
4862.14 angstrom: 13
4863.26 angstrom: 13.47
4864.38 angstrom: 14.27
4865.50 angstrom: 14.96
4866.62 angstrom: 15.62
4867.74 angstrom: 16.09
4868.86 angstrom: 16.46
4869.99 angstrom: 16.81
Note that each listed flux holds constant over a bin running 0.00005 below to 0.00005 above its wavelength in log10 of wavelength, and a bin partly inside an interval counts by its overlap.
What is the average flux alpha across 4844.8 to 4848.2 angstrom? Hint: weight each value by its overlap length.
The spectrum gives 18.2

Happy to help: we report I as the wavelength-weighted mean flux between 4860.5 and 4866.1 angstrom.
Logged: 13.7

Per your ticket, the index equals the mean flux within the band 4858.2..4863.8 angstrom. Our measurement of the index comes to 13.4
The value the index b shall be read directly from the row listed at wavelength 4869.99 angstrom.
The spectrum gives 16.81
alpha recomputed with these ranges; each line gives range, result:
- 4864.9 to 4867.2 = 15.3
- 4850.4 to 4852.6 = 17.8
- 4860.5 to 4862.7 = 13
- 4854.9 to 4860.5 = 15.1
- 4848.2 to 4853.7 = 17.9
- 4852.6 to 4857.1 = 16.9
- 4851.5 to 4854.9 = 17.5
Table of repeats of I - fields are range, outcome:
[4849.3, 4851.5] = 17.9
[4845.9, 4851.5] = 18.1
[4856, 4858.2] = 15.6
